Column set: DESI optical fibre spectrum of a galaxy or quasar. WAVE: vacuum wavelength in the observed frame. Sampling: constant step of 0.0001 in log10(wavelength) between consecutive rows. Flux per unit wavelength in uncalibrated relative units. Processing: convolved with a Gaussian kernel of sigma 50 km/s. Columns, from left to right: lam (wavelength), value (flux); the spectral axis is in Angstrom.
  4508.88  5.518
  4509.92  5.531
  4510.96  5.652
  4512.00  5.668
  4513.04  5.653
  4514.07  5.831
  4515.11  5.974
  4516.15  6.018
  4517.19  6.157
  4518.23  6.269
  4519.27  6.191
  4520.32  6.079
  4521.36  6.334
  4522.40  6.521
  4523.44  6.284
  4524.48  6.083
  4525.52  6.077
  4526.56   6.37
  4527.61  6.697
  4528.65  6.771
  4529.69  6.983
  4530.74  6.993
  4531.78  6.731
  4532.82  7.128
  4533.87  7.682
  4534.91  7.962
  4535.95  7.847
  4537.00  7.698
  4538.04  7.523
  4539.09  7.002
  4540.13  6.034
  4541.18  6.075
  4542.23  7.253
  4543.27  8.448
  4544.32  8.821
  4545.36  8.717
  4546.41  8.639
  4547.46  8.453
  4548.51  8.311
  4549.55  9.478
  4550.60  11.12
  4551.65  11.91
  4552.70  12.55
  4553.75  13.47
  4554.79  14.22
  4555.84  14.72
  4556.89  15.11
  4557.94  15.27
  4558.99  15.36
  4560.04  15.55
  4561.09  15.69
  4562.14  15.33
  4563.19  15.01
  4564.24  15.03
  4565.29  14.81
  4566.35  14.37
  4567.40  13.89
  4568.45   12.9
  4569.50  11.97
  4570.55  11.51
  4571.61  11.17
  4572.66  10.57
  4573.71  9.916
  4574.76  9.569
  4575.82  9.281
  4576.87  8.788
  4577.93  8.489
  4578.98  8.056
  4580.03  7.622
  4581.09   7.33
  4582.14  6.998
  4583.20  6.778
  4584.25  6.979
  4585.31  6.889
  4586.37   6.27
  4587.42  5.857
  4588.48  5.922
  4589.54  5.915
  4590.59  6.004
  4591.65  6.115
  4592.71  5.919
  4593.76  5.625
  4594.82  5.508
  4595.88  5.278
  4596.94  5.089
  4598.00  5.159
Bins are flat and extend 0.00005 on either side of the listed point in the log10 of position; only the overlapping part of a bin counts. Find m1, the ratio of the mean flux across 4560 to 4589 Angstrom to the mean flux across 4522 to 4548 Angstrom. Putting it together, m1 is 1.4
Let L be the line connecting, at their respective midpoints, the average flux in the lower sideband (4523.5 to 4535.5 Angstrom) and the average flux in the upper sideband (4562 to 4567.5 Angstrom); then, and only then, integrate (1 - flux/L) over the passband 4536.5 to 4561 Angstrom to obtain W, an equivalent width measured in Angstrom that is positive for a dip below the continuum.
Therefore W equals 1.7 Angstrom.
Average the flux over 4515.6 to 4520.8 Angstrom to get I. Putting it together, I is 6.13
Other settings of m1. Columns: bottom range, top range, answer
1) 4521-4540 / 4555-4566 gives 2.19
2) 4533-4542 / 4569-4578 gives 1.41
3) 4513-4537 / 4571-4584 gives 1.32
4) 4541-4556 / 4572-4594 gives 0.73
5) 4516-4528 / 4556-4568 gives 2.40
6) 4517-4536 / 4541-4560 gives 1.68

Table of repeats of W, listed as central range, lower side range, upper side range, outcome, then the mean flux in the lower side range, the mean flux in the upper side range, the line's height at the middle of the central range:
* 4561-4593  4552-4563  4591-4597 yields 1.4 Angstrom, 14.7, 5.63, 9.85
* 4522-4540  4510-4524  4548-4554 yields 2.5 Angstrom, 6.03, 11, 8.09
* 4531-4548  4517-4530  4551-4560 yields 4.3 Angstrom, 6.37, 14.1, 10.2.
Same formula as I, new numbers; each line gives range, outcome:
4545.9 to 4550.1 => 8.73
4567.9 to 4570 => 12.5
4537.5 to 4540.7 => 6.85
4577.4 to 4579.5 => 8.28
